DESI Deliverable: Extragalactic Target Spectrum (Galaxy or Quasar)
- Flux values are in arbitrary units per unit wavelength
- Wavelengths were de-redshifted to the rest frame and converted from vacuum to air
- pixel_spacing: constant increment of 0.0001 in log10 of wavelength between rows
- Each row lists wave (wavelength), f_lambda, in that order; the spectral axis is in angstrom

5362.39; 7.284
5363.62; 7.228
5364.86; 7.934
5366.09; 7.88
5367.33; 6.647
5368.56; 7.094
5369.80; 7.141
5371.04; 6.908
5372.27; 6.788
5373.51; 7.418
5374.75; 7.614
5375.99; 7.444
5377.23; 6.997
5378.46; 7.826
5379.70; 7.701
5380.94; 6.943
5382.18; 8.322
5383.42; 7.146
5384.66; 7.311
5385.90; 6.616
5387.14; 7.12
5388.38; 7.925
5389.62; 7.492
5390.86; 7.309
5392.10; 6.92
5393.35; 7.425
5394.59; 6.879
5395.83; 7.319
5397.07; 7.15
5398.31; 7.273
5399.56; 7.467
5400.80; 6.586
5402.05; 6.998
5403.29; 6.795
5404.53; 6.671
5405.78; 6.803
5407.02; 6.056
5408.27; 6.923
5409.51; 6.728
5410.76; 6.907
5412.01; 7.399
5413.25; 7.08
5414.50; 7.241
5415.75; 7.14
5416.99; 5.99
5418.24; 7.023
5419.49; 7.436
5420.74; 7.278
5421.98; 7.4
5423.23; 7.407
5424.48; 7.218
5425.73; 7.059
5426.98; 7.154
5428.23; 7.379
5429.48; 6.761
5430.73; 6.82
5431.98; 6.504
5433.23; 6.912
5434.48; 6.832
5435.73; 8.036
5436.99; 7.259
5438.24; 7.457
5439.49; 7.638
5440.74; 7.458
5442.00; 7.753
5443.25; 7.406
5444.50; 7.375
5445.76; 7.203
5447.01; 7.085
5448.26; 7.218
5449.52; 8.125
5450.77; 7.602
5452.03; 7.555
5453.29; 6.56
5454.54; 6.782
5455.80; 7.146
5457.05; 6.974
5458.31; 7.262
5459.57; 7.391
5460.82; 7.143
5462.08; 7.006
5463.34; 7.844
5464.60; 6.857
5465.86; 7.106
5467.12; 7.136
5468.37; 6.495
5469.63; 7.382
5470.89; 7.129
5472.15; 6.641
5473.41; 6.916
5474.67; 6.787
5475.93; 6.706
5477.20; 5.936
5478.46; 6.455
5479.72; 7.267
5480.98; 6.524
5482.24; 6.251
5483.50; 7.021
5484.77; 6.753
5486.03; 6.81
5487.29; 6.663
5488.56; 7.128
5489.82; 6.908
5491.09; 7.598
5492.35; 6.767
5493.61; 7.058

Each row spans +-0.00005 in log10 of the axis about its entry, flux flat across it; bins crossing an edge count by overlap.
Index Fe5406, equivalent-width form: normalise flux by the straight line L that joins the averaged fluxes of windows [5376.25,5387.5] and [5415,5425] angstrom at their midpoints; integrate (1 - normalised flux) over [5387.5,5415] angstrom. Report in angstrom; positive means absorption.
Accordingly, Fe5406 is 0.6 angstrom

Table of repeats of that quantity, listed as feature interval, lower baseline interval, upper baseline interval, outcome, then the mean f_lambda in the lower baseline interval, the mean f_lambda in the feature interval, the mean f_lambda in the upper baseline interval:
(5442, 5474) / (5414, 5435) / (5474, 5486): -1.8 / 7.03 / 7.19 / 6.64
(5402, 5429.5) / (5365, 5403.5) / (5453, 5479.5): 0.5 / 7.25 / 7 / 6.95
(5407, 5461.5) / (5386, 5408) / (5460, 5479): -1.5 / 7.06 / 7.17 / 6.91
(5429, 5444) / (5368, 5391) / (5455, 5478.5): -0.3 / 7.32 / 7.24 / 6.97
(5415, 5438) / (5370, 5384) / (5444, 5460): 0.6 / 7.37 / 7.1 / 7.25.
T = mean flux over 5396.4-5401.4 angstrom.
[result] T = 7.13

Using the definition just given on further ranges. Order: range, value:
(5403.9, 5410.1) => 6.64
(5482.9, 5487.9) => 6.81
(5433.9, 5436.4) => 7.42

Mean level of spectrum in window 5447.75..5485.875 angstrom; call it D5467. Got 6.99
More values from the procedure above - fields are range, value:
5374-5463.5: 7.19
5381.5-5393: 7.35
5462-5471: 7.13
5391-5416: 6.99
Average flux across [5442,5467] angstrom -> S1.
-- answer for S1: 7.25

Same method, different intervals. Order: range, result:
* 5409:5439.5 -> 7.11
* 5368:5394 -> 7.31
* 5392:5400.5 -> 7.2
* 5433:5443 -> 7.44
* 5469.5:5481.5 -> 6.75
